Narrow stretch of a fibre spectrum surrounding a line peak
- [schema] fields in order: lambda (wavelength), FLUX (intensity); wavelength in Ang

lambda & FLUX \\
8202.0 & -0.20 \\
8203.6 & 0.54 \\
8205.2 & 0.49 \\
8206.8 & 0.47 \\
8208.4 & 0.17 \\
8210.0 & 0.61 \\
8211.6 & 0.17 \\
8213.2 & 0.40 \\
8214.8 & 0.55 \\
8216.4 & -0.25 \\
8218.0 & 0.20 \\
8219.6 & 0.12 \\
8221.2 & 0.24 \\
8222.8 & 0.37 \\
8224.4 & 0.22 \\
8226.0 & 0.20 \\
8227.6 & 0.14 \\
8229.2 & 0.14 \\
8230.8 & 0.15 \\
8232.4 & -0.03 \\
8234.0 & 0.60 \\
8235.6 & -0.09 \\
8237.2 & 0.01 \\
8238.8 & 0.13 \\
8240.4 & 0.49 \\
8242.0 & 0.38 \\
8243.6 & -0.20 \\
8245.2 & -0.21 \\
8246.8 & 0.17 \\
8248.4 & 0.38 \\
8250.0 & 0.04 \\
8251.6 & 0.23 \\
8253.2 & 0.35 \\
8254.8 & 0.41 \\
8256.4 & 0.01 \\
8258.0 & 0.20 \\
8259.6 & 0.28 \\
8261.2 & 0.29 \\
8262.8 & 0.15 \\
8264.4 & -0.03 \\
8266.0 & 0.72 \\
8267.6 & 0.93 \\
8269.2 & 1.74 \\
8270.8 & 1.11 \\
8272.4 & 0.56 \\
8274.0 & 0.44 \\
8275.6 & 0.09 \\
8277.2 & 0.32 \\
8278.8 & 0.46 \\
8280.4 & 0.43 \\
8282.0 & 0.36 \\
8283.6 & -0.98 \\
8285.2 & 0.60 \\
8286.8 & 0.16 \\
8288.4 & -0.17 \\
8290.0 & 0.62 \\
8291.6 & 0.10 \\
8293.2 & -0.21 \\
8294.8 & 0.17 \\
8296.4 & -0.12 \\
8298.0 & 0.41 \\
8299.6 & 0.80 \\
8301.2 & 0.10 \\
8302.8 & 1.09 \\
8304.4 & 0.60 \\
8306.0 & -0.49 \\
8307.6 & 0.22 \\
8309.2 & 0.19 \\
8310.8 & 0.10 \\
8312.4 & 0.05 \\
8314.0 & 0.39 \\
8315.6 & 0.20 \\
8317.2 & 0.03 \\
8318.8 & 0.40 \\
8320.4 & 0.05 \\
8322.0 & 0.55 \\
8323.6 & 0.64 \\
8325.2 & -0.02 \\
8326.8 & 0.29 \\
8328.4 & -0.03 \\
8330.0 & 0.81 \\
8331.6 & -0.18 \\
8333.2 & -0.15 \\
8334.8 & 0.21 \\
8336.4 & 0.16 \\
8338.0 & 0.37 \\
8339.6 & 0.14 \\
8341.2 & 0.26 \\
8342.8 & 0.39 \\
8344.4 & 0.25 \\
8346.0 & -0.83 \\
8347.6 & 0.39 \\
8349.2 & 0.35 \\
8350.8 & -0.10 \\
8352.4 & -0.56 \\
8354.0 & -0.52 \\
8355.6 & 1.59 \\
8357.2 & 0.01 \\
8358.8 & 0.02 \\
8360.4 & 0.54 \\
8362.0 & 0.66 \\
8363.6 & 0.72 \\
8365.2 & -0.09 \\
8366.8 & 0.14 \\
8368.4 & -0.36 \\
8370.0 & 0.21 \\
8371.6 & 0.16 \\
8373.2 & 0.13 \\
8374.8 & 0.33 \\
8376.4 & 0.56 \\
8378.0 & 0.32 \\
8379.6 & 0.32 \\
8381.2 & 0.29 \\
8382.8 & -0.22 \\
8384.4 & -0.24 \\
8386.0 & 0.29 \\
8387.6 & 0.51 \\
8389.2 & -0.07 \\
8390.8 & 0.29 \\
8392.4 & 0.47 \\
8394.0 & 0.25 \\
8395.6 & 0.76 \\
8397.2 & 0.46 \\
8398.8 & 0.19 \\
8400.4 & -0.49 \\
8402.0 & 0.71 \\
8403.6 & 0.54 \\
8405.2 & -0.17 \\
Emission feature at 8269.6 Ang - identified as H-gamma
